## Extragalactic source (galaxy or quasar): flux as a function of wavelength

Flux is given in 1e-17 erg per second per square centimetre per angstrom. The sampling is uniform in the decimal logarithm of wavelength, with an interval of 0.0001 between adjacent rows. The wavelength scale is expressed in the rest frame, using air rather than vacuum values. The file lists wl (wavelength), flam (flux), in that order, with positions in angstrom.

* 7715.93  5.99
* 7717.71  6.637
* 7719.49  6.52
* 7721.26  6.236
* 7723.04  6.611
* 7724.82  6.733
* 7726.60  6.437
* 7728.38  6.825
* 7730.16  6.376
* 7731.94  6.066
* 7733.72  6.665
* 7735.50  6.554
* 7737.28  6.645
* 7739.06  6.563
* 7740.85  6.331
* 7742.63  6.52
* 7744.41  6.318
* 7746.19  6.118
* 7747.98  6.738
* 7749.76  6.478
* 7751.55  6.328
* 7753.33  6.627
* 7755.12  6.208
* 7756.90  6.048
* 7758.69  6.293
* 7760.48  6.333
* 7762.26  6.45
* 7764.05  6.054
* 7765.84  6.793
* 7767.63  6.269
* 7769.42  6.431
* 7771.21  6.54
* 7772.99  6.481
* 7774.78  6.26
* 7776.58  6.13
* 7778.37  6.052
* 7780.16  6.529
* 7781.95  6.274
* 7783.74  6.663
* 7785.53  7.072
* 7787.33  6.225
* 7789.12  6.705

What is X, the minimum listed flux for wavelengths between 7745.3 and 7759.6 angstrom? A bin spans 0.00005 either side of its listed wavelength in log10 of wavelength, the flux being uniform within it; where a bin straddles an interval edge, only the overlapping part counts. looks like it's 6.048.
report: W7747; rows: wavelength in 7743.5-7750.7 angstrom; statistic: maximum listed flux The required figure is 6.738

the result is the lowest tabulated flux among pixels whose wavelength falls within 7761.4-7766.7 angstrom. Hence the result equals 6.054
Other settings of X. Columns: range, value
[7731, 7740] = 6.066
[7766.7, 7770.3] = 6.269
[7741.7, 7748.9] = 6.118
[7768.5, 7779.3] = 6.052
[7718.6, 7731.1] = 6.236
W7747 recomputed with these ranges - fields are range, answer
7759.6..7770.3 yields 6.793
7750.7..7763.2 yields 6.627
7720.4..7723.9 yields 6.611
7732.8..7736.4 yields 6.665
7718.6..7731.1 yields 6.825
